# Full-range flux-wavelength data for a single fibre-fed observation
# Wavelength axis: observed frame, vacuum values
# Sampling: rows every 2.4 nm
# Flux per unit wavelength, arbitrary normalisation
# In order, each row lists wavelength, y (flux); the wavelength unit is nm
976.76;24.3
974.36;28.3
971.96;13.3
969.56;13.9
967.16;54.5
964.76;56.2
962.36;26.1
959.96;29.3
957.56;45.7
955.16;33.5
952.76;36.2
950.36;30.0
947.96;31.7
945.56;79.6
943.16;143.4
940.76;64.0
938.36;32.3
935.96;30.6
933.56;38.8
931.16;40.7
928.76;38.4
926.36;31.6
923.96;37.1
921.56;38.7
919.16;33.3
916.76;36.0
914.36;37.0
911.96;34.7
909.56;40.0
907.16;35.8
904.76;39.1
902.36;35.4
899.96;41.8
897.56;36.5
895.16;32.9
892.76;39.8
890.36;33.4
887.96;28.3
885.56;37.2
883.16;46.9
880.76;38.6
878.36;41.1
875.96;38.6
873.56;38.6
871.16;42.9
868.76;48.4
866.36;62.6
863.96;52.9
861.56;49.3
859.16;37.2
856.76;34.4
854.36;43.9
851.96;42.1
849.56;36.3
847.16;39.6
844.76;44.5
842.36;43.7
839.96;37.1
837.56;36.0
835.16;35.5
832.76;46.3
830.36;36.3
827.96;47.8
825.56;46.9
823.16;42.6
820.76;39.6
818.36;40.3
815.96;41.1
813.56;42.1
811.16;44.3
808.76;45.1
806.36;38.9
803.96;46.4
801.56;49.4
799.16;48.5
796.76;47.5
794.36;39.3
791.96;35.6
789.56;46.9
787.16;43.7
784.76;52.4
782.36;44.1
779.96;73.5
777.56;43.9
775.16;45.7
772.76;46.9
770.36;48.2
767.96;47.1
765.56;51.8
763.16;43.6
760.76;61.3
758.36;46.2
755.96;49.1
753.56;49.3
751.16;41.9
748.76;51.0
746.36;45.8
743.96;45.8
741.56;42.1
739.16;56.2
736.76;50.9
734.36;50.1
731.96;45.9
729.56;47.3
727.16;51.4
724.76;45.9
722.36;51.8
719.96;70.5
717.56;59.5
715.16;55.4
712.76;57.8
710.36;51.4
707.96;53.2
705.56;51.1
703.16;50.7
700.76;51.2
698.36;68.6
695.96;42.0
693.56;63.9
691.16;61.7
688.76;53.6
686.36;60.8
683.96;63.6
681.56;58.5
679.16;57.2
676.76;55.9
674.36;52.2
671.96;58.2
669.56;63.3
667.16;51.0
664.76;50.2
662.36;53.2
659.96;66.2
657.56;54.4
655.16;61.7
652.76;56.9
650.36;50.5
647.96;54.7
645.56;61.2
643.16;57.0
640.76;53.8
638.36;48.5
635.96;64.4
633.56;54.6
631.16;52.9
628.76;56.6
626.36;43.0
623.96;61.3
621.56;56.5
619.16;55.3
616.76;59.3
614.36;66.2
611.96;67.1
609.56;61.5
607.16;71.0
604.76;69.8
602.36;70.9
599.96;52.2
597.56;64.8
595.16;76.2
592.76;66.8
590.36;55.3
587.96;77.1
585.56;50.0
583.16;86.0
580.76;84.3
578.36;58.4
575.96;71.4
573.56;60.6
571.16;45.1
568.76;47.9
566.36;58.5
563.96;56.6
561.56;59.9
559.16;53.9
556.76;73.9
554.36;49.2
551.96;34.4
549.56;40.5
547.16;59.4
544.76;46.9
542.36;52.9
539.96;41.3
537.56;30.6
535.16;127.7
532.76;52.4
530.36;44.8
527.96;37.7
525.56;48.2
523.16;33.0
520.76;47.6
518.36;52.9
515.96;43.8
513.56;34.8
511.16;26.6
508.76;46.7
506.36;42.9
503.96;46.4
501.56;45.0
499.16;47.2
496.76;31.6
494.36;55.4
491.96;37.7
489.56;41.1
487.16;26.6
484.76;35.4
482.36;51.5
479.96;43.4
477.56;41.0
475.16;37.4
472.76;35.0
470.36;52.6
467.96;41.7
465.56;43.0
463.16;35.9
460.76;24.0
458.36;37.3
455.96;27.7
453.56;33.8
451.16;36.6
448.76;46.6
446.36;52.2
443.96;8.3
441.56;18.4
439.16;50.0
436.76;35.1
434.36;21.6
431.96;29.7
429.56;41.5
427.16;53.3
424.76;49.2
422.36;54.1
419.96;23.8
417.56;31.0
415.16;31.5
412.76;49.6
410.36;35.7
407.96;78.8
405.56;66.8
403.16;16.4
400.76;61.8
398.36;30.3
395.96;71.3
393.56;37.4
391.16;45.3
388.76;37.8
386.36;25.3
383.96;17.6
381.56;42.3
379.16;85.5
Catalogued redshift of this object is 0.44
